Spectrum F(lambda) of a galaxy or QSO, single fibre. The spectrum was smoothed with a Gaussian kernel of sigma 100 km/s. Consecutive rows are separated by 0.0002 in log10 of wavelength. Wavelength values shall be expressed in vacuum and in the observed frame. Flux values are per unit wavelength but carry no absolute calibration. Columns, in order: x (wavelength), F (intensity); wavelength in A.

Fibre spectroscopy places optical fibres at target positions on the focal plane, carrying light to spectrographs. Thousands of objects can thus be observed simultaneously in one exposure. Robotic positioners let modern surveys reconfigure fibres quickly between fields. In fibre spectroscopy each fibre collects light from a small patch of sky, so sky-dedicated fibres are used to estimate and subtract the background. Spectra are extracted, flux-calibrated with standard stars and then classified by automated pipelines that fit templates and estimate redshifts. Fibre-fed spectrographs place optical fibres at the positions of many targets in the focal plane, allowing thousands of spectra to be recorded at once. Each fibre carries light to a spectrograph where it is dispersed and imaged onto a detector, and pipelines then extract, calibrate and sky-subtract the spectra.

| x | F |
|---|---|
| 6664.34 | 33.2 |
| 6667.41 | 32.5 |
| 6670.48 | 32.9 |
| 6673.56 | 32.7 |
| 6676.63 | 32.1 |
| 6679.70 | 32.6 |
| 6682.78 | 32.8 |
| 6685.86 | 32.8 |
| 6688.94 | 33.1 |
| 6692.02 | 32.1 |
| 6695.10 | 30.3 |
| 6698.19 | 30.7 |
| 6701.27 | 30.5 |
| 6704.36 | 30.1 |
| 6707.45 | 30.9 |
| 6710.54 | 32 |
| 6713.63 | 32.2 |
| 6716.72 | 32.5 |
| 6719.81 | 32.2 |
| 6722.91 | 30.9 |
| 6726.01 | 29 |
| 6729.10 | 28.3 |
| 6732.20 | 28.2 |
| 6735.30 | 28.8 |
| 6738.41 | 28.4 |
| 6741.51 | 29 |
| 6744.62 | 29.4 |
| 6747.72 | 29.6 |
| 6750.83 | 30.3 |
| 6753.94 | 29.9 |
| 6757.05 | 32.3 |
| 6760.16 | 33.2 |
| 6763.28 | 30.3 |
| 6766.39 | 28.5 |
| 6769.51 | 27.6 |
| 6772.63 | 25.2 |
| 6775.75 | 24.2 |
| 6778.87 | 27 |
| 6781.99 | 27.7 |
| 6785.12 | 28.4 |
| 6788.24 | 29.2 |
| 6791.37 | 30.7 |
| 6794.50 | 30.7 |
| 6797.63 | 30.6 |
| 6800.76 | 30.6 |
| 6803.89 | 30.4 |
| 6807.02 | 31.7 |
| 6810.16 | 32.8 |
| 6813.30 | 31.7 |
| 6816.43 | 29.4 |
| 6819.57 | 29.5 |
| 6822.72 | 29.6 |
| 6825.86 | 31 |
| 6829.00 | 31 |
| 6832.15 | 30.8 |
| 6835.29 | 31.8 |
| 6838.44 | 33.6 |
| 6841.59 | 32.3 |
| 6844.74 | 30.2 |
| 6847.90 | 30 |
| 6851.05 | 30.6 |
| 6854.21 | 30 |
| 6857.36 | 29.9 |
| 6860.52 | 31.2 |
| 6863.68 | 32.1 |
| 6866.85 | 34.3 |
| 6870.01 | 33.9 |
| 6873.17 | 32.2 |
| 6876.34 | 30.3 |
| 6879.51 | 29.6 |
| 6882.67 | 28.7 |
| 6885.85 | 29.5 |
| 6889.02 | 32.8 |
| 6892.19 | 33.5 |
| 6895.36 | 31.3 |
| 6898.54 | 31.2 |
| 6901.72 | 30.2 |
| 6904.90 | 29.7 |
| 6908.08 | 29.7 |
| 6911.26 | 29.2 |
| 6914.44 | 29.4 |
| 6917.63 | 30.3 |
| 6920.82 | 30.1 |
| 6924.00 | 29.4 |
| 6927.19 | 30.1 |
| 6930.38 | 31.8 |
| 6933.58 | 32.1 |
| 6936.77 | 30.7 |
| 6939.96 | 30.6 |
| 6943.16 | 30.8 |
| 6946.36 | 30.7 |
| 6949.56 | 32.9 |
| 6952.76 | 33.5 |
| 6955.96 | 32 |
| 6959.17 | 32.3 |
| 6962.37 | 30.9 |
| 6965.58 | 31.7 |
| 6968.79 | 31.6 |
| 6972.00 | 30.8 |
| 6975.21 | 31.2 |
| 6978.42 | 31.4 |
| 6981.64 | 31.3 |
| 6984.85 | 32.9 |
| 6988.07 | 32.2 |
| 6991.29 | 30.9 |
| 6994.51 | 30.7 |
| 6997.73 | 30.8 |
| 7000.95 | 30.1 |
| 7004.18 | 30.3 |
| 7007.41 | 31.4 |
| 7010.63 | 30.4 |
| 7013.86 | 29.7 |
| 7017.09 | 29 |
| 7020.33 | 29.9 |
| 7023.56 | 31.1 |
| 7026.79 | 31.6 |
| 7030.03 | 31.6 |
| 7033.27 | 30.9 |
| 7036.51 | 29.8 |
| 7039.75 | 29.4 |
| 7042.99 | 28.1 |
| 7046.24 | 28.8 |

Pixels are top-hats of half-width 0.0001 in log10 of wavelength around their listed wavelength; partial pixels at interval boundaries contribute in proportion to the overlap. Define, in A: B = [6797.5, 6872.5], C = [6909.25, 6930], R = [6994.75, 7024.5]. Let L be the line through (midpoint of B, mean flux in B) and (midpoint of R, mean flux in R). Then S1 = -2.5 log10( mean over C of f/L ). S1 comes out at 0.03 mag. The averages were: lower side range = 31.2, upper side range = 30.3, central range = 29.9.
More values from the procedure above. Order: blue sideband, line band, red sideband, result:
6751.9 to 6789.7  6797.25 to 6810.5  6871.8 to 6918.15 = -0.07 mag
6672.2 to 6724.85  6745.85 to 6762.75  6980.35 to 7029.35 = 0.02 mag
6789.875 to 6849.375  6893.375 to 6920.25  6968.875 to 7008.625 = 0.03 mag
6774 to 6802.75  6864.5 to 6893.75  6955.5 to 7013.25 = -0.06 mag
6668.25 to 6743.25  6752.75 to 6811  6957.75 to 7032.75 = 0.06 mag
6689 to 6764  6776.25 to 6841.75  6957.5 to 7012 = 0.01 mag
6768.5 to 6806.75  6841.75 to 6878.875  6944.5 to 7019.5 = -0.06 mag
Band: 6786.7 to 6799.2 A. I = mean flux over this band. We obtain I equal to 30.3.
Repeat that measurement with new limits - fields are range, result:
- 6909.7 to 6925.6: 29.7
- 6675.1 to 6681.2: 32.4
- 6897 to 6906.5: 30.4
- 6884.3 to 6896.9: 31.8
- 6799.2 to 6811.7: 31.4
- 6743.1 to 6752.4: 29.8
